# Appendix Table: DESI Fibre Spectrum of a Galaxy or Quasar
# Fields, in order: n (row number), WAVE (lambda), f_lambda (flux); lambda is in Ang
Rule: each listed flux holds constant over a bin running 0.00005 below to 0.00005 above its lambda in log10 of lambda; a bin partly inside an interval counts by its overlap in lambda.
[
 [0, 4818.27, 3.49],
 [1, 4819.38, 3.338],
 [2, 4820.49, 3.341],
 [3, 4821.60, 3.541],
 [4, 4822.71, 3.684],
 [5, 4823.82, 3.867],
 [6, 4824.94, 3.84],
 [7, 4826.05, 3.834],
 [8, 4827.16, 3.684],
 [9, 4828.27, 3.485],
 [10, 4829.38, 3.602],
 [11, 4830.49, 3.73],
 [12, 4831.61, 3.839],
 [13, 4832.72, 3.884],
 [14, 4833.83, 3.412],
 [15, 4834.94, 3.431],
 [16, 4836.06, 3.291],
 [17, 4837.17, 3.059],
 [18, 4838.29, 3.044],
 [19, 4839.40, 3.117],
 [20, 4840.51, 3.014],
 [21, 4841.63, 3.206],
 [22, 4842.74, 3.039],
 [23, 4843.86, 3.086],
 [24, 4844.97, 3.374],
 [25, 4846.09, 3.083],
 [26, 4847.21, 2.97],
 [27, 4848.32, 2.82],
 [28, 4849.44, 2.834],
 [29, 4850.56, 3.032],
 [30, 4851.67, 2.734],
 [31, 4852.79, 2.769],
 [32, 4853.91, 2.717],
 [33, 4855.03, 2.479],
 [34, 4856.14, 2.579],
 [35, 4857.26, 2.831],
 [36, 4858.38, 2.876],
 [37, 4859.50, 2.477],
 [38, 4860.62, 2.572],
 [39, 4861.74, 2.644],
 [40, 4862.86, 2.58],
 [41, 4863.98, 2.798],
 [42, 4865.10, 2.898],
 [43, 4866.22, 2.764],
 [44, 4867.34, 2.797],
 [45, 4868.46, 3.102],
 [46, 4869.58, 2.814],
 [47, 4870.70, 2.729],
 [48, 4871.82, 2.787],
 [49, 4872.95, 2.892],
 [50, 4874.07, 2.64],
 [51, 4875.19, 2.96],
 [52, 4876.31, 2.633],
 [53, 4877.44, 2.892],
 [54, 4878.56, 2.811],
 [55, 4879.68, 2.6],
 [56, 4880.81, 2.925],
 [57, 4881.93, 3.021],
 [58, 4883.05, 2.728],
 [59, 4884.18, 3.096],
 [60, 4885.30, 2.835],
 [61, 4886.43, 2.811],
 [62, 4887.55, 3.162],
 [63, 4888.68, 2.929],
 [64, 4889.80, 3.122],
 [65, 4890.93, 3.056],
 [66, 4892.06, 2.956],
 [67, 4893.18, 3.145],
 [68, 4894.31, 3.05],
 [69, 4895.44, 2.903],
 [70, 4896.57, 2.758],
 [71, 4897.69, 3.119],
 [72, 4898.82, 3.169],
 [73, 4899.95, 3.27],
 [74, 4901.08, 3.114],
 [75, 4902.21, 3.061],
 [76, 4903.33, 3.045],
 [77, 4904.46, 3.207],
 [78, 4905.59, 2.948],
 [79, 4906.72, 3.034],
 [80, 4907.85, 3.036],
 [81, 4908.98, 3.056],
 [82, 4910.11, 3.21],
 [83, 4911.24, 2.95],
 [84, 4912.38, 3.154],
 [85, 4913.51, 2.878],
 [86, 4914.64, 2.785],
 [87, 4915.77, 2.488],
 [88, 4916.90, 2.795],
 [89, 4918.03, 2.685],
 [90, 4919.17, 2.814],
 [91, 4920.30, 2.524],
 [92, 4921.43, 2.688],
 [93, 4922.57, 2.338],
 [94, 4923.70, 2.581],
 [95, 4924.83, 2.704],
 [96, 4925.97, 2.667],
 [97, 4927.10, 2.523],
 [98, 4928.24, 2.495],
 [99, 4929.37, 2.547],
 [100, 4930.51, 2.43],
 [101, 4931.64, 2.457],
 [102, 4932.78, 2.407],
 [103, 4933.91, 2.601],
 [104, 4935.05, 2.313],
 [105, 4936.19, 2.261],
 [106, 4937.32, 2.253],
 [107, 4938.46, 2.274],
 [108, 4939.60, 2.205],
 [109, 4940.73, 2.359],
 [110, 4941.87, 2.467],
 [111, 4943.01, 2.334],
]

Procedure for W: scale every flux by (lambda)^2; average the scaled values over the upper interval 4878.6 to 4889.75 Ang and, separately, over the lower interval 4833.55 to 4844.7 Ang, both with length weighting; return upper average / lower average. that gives 0.93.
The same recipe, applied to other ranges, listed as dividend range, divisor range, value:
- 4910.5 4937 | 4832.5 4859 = 0.89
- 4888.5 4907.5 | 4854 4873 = 1.13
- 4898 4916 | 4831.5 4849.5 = 0.97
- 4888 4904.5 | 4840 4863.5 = 1.10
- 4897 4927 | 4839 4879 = 1.04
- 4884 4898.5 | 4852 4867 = 1.13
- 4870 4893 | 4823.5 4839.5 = 0.83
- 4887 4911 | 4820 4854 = 0.95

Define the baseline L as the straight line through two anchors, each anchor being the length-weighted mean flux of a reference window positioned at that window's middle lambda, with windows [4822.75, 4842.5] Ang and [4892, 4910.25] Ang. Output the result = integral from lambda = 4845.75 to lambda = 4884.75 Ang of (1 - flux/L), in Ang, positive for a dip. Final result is 5.8 Ang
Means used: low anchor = 3.49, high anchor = 3.06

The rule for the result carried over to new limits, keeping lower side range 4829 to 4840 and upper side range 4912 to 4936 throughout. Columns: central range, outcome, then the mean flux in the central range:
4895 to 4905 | -0.9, 3.08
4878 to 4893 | 0.1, 2.93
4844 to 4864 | 2.9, 2.79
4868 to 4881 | 1.1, 2.81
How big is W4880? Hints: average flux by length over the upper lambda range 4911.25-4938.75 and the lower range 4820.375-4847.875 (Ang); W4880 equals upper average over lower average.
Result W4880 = 0.8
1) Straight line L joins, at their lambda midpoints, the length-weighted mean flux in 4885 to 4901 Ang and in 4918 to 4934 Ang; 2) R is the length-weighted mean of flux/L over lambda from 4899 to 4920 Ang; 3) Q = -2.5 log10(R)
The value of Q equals -0.07 mag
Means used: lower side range 3.03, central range 2.97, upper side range 2.56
